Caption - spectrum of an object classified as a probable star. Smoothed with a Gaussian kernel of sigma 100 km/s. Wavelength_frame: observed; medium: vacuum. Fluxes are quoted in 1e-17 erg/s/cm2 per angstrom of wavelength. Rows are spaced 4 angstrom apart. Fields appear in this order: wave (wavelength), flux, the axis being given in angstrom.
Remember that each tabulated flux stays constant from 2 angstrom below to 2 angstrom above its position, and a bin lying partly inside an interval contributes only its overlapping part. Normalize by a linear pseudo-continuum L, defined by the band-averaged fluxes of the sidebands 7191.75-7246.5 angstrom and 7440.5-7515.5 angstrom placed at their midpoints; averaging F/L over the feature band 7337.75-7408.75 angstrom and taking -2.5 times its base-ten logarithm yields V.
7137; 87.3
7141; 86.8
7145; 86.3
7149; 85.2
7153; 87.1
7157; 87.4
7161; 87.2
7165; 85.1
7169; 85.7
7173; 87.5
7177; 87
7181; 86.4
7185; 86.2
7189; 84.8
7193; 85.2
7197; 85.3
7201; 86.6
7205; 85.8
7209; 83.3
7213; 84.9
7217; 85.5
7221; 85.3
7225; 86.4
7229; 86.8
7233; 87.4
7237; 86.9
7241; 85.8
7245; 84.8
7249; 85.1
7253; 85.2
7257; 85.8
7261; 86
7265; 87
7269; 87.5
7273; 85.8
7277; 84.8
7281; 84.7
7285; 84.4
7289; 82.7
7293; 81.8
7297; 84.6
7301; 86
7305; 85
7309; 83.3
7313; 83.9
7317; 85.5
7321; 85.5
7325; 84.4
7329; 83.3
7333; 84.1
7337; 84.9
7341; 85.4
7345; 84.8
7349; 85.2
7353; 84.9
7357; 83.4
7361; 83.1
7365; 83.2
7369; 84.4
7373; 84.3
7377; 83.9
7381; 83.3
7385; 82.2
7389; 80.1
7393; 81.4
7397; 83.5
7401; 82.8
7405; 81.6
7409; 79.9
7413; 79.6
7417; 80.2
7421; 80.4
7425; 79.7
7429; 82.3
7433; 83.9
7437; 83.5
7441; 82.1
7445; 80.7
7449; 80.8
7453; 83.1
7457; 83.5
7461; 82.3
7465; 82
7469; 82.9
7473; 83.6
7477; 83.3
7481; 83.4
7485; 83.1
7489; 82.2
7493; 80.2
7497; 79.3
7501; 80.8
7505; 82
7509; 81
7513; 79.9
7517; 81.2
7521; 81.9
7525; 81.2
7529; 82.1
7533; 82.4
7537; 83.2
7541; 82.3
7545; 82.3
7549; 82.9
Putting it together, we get 0.00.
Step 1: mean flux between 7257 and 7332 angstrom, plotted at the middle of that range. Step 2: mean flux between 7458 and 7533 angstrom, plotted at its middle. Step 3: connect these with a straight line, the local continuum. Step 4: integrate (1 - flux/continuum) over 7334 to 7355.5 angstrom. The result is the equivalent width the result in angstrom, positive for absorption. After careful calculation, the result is -0.2 angstrom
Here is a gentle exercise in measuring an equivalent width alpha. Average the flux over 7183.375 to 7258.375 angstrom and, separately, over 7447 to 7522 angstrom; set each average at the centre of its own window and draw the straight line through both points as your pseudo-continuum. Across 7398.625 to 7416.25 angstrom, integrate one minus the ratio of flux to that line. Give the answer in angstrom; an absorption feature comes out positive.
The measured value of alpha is 0.4 angstrom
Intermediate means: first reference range 85.6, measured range 81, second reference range 81.9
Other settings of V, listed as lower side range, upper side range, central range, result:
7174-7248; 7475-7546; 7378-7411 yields 0.02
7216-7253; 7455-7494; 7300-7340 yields 0.00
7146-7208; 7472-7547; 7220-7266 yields -0.01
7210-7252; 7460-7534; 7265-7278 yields -0.01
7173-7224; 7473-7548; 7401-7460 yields 0.02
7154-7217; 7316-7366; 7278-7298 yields 0.02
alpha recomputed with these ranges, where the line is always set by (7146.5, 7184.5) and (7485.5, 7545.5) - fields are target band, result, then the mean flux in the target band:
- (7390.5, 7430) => 0.9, 81.1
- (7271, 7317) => 0.2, 84.3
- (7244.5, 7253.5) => 0.0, 85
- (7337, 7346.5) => -0.1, 85.1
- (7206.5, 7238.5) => 0.0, 85.8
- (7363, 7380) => -0.1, 83.9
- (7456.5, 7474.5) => -0.1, 82.8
